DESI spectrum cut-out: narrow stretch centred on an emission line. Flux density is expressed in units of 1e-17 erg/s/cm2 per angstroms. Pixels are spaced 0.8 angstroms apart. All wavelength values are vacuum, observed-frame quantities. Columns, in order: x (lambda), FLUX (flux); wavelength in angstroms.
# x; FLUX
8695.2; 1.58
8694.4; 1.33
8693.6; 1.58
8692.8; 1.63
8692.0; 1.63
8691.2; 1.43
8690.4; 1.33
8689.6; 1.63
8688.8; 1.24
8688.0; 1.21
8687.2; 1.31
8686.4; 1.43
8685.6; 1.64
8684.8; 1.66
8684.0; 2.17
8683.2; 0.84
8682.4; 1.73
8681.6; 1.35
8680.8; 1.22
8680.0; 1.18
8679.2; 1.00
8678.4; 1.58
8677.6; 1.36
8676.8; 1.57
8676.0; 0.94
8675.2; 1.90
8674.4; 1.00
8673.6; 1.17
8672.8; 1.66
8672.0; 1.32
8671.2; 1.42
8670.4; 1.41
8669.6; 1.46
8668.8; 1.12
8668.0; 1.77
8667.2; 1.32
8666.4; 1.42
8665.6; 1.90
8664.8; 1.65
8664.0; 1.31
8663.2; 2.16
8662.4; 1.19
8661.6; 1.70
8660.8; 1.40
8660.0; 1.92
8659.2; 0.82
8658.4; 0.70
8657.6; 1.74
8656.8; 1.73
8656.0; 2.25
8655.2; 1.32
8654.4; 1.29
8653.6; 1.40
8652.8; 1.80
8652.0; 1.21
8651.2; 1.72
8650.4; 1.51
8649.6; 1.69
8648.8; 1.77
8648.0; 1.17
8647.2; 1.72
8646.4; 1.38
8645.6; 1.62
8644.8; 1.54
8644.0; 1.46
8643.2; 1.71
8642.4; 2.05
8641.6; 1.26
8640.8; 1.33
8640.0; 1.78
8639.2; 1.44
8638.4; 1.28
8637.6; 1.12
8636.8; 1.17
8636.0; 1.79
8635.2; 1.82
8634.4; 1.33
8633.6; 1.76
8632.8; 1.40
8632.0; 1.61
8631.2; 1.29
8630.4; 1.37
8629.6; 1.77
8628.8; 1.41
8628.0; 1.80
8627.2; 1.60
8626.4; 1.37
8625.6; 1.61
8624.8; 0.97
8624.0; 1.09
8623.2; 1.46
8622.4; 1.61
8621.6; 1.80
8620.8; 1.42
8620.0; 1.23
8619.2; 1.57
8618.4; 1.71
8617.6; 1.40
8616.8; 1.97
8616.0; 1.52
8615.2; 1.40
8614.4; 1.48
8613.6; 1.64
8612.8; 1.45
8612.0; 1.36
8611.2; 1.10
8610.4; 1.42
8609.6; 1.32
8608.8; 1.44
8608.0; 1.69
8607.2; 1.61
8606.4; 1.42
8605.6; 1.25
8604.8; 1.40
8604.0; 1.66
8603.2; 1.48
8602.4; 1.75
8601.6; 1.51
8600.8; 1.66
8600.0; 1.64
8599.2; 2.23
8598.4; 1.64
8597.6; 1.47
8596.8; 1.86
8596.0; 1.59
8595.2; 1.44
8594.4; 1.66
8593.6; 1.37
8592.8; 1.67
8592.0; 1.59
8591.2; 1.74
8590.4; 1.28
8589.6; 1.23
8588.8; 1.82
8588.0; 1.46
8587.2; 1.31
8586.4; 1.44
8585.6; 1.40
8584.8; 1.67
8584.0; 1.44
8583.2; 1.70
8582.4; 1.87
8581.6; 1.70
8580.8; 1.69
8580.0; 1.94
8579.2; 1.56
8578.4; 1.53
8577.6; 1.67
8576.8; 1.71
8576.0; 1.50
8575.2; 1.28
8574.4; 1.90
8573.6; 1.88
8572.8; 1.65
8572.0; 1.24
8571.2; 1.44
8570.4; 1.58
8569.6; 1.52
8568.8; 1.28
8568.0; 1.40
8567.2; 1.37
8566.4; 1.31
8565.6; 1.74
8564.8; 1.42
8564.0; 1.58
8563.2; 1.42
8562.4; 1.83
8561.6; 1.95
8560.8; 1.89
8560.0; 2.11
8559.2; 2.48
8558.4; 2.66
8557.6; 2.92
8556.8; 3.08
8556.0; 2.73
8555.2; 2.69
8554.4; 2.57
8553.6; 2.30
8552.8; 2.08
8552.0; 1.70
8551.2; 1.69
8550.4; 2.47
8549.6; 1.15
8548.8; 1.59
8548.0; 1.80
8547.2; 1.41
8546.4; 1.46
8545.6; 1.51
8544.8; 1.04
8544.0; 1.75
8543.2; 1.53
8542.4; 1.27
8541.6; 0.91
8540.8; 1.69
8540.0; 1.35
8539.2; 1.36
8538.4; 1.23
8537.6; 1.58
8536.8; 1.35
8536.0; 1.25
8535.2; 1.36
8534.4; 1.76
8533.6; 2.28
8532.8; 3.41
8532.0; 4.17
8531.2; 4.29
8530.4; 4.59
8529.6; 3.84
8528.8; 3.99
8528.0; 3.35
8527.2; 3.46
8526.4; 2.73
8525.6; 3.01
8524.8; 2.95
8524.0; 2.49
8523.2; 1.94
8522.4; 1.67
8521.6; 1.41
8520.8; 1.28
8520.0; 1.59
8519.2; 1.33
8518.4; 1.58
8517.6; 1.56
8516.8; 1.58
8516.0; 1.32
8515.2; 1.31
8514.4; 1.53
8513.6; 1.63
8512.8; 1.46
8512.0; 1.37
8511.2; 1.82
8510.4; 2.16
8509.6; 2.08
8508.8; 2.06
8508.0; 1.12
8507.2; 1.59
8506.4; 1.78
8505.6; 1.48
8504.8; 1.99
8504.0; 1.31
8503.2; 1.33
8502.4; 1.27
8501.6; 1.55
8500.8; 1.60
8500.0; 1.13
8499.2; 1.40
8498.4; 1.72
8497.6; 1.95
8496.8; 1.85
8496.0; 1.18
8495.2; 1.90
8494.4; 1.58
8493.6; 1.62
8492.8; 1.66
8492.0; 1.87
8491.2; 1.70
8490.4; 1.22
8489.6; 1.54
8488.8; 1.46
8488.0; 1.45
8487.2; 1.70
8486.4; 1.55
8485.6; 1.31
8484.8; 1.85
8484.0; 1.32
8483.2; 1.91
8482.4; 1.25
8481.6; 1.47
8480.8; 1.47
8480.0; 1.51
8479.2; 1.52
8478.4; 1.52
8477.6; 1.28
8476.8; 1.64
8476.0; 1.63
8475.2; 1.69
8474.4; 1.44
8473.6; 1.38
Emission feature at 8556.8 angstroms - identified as [N II]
